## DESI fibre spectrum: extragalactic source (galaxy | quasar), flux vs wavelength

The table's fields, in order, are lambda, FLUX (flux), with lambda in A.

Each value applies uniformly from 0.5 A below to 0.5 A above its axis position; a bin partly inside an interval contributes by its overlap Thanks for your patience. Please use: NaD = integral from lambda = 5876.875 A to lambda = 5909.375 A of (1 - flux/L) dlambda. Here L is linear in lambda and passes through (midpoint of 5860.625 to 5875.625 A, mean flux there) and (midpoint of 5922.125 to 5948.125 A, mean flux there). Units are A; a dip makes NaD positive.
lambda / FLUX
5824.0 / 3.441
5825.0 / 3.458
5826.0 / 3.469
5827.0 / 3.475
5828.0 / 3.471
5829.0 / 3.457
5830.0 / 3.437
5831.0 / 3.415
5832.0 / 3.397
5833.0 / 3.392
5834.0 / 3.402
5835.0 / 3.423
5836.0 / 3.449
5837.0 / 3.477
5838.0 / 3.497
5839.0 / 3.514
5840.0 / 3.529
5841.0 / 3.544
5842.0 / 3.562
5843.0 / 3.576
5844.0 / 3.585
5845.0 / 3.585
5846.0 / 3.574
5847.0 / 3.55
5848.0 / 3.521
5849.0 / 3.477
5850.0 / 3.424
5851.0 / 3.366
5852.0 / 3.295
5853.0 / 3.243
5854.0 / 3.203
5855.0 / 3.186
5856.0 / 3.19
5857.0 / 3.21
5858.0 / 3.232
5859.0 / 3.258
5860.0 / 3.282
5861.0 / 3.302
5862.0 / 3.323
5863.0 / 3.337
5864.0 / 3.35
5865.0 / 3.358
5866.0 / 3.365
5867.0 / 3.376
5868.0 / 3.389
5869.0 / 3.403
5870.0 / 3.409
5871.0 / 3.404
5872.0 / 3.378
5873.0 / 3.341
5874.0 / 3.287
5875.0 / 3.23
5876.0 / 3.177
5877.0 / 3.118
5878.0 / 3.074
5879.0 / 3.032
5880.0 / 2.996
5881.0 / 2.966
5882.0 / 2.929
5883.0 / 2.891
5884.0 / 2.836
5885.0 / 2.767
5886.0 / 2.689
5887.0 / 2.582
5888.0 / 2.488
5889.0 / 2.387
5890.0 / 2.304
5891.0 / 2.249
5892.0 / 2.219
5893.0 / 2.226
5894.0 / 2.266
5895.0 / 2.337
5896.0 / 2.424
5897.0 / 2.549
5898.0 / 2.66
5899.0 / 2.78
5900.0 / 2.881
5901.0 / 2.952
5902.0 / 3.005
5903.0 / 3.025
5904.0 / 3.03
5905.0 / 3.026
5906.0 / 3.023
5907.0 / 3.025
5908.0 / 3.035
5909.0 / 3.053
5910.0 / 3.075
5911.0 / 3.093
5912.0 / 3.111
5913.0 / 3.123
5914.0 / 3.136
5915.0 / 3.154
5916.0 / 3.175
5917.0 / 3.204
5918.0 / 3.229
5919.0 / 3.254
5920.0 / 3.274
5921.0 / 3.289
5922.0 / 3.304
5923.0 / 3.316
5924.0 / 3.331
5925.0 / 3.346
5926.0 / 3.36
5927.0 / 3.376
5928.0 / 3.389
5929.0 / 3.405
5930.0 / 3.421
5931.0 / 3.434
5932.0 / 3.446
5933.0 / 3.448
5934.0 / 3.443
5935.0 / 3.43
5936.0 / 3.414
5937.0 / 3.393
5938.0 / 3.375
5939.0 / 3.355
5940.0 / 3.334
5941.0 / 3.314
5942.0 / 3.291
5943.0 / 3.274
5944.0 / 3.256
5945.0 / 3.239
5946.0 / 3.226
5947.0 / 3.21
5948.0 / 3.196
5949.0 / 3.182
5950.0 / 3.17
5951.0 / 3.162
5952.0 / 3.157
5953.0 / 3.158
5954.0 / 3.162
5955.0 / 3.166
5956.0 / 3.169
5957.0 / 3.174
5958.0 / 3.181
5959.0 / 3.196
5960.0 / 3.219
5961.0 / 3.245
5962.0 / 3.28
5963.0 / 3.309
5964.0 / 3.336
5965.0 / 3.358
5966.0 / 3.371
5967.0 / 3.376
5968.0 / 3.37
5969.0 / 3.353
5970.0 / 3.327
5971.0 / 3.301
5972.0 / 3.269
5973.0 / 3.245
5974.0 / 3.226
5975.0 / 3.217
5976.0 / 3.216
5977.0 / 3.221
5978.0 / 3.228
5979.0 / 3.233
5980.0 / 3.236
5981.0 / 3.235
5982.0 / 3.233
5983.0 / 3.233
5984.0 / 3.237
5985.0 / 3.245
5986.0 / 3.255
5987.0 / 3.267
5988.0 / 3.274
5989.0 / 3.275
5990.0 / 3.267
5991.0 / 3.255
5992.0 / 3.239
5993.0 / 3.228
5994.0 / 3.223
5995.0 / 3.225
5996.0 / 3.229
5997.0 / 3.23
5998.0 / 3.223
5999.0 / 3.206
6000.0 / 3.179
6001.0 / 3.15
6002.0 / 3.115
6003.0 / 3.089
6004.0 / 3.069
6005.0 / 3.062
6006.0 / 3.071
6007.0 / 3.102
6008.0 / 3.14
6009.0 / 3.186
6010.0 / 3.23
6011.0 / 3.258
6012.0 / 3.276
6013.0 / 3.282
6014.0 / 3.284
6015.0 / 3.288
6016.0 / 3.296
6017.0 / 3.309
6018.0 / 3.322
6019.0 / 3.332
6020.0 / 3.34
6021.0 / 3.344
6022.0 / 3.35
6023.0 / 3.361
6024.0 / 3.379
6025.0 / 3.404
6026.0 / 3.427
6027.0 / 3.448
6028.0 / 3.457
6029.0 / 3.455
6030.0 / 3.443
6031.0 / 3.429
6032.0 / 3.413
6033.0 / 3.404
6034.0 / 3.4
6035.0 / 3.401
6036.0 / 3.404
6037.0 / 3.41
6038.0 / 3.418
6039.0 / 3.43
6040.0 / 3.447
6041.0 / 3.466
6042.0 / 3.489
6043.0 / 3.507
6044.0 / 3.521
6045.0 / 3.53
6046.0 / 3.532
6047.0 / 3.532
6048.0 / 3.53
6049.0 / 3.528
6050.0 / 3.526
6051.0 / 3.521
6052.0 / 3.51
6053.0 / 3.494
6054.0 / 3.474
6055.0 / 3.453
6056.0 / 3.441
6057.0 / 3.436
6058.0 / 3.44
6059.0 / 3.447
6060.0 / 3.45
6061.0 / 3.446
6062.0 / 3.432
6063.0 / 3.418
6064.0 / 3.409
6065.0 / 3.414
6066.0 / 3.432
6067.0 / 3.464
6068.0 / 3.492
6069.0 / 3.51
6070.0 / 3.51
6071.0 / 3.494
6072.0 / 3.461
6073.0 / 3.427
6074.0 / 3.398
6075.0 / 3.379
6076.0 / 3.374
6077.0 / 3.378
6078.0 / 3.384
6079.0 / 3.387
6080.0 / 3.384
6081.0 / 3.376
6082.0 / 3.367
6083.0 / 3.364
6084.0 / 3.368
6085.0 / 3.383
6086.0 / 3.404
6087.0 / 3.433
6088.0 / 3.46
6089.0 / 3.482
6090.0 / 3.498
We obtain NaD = 5.8 A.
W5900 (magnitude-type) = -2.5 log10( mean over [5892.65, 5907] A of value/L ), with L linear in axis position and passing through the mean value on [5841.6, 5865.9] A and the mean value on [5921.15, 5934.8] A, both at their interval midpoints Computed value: 0.227 mag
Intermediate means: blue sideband 3.37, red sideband 3.38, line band 2.74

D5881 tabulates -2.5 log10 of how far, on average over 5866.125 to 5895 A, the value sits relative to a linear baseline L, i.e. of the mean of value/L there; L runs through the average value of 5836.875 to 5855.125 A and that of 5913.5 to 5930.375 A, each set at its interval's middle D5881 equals 0.17 mag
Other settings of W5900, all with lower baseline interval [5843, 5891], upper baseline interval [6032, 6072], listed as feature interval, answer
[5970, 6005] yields 0.047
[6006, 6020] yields 0.050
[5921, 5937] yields -0.037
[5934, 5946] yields -0.014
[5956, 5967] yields 0.019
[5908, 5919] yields 0.039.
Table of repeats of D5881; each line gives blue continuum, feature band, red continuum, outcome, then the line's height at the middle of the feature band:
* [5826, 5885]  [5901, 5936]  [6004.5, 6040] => 0.03 mag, 3.33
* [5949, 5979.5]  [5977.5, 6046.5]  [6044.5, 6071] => 0.02 mag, 3.36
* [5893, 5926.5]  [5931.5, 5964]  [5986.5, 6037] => -0.05 mag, 3.11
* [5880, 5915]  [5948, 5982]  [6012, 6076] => -0.06 mag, 3.08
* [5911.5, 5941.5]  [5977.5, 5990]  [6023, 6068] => 0.05 mag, 3.38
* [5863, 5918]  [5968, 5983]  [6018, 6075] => -0.01 mag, 3.22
